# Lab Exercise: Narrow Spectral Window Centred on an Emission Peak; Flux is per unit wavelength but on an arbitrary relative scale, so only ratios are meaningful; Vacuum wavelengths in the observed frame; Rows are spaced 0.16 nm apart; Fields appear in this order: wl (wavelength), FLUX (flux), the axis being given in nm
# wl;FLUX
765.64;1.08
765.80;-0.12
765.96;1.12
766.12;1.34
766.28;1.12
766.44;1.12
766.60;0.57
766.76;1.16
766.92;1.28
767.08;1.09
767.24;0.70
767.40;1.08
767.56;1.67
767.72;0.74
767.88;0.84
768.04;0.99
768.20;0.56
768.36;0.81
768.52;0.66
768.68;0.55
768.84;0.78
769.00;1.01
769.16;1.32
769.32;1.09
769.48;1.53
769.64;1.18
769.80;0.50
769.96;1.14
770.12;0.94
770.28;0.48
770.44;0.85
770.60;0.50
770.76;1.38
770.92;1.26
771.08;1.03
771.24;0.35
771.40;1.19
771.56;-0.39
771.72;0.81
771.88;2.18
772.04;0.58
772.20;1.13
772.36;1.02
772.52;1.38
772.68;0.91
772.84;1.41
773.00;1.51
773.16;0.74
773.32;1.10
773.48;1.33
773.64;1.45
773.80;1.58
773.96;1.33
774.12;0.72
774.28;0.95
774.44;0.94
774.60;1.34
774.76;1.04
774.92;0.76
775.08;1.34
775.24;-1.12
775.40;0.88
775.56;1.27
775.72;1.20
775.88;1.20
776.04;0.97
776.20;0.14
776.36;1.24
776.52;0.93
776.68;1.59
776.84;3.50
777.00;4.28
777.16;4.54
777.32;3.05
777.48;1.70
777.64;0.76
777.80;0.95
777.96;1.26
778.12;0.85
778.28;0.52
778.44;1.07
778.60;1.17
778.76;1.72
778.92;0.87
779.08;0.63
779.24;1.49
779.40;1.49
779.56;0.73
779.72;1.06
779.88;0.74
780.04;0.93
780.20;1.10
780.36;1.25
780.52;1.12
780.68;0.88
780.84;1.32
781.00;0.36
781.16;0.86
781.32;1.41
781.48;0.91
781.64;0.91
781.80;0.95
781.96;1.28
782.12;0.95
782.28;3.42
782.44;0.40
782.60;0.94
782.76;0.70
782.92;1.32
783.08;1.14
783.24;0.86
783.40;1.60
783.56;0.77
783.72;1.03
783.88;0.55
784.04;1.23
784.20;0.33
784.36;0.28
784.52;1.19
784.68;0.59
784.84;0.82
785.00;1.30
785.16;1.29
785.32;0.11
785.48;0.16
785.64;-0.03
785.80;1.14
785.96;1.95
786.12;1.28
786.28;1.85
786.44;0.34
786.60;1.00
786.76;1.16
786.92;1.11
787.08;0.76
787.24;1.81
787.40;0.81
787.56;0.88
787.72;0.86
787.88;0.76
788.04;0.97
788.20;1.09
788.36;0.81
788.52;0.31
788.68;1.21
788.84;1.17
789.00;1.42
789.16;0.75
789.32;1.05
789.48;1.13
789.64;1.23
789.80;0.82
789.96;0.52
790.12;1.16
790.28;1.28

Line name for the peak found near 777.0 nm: H-gamma 4340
